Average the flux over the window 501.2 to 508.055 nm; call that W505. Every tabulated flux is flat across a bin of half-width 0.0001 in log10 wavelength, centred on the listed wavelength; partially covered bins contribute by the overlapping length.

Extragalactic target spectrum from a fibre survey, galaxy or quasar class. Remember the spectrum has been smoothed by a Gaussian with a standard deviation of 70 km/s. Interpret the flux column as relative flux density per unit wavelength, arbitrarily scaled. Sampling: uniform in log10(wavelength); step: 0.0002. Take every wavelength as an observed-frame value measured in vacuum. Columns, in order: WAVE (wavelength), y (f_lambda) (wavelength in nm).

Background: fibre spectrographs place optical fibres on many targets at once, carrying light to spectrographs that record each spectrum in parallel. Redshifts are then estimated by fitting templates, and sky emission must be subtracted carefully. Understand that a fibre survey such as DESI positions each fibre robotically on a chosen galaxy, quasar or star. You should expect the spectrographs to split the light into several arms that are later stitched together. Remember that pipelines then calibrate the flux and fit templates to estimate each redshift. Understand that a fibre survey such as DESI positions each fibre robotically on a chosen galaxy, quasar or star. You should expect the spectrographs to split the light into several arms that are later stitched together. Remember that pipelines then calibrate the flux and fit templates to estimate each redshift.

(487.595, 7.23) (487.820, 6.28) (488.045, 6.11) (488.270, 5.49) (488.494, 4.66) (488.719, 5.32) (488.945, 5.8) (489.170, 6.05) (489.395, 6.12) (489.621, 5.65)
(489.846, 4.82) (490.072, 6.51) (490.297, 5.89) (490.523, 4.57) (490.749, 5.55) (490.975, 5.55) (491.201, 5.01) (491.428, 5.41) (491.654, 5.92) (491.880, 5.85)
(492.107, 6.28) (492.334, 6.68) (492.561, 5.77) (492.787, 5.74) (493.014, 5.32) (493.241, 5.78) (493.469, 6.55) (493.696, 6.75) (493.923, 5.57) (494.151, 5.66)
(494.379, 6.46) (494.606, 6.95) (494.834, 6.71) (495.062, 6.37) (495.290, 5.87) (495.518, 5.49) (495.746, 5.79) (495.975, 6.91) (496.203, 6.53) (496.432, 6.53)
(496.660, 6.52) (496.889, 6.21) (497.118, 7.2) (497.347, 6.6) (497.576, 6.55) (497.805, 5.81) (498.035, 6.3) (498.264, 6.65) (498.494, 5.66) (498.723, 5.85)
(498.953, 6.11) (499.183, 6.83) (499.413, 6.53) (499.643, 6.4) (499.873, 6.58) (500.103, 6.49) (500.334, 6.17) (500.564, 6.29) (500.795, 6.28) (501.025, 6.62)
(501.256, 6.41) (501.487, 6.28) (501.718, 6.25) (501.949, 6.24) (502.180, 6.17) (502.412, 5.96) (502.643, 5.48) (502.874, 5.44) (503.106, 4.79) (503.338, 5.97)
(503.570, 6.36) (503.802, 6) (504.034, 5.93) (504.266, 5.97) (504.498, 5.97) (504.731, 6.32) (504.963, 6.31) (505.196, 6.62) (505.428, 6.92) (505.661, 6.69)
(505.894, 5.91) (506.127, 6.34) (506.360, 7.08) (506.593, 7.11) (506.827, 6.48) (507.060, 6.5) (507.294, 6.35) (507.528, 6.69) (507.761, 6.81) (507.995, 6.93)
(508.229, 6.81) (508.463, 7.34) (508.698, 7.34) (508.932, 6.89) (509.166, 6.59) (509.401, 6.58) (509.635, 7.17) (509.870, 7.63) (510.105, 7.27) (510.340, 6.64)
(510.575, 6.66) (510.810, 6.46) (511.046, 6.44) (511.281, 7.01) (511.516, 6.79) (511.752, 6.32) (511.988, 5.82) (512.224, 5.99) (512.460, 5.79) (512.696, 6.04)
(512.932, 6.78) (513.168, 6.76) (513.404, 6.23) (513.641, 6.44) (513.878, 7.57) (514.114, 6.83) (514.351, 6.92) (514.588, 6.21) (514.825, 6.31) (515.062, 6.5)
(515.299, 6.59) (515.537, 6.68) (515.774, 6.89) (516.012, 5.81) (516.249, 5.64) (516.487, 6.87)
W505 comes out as 6.27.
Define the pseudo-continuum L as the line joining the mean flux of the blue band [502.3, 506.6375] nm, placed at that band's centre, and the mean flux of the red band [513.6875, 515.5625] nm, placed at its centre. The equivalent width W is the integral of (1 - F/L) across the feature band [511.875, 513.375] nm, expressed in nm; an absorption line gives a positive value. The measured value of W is 0.09 nm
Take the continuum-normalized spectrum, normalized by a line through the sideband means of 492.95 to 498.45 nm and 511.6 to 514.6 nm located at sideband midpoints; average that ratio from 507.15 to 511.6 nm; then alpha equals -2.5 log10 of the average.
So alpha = -0.07 mag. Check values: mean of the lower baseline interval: 6.3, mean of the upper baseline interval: 6.45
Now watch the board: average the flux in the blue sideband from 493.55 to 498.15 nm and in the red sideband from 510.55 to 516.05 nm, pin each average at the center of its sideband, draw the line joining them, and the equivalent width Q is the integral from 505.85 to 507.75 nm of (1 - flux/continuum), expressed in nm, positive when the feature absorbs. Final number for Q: -0.046 nm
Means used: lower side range 6.34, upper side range 6.5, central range 6.6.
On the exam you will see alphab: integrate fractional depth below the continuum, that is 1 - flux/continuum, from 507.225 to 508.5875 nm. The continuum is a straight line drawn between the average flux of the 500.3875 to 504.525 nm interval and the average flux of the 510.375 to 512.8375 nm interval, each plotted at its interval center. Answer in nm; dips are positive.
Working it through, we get -0.14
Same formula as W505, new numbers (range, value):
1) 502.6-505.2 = 5.91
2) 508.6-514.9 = 6.65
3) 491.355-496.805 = 6.15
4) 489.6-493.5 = 5.7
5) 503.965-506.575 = 6.41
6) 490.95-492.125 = 5.63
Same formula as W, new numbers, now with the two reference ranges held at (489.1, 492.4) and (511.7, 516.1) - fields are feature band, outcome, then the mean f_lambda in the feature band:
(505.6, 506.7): -0.07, 6.62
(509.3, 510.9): -0.15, 6.93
